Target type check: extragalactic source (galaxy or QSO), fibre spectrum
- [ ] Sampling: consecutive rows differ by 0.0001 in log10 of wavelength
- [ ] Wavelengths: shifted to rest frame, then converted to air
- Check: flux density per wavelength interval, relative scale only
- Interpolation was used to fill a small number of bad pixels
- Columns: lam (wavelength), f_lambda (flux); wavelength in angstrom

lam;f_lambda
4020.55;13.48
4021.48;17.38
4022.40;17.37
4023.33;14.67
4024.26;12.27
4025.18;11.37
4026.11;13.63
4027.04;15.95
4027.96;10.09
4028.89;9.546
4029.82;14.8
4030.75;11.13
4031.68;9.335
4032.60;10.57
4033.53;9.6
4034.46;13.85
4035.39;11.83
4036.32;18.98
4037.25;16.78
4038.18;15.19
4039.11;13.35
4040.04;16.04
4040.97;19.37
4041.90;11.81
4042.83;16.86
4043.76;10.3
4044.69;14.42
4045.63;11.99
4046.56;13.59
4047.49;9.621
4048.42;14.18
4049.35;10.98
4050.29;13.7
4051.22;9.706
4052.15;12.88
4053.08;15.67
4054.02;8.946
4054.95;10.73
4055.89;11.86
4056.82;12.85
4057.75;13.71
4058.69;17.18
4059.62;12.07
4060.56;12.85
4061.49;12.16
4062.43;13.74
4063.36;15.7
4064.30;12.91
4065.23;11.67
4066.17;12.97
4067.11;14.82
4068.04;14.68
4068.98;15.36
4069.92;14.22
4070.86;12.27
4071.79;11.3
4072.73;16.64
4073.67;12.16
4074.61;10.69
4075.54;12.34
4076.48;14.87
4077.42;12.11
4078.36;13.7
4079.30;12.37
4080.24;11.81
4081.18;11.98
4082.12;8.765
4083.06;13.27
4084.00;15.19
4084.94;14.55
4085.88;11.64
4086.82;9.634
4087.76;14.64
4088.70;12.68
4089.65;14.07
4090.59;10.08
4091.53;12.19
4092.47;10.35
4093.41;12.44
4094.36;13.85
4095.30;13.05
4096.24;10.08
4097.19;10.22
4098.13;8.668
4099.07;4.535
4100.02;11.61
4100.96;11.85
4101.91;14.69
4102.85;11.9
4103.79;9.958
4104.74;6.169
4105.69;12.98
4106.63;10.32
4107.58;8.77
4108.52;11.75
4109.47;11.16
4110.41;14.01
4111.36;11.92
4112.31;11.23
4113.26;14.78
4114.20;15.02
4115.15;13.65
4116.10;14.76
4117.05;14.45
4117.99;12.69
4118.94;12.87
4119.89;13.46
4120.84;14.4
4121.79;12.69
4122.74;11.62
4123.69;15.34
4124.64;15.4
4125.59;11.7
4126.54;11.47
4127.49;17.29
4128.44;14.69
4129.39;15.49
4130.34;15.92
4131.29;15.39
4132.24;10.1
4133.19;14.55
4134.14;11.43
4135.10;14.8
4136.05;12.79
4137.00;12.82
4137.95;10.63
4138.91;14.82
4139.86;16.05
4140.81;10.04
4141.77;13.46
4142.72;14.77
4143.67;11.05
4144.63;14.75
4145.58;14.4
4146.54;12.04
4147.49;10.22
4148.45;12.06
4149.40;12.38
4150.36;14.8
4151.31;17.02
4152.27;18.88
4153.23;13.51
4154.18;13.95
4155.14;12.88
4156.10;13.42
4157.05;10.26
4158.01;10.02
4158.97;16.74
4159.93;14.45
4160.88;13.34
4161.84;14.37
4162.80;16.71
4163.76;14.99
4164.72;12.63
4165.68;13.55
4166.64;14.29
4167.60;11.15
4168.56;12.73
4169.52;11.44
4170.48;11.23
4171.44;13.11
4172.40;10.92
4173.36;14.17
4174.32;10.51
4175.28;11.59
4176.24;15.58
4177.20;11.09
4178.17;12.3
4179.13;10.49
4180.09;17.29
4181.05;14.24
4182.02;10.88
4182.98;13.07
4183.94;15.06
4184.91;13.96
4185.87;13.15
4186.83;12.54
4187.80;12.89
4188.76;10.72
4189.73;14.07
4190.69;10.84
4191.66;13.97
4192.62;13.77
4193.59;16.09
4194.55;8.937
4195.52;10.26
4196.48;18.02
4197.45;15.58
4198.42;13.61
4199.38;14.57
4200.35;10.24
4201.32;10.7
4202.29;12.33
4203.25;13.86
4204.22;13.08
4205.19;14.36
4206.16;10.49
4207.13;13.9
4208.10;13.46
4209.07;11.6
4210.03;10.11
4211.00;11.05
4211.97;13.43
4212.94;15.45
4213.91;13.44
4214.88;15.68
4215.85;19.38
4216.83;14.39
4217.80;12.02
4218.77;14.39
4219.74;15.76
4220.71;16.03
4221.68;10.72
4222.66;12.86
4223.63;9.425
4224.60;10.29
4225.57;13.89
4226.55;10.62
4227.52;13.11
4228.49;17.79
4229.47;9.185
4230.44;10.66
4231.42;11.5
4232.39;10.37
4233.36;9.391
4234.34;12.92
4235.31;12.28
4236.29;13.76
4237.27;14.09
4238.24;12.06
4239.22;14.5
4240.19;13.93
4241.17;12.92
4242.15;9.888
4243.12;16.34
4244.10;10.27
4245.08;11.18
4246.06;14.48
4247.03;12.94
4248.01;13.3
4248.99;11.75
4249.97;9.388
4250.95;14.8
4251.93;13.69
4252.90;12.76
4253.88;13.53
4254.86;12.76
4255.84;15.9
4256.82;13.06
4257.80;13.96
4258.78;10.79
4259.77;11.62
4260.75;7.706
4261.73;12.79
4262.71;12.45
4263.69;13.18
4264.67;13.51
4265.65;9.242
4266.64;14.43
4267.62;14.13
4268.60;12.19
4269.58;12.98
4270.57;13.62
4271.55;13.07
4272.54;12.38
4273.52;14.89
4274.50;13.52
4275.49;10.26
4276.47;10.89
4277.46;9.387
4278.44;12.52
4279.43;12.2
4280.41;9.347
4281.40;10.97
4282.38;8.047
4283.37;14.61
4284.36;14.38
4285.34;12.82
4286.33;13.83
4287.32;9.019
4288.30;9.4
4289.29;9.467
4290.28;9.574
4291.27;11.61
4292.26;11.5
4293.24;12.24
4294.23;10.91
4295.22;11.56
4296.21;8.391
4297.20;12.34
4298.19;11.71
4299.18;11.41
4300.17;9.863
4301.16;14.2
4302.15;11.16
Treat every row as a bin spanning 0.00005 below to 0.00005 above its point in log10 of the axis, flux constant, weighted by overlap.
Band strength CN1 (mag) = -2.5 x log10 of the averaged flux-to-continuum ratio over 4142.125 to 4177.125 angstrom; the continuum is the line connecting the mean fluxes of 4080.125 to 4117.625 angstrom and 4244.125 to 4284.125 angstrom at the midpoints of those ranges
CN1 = -0.11 mag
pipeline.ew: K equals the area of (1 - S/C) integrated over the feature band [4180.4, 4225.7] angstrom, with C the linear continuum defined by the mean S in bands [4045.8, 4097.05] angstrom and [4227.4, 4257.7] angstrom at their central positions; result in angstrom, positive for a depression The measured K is -1.6 angstrom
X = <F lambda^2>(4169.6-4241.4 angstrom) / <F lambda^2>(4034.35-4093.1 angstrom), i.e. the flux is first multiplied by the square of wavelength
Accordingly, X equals 1.1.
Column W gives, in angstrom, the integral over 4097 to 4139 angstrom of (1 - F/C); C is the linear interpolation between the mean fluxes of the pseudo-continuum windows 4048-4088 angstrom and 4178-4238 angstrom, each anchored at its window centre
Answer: 1.1 angstrom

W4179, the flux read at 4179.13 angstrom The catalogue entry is 10.49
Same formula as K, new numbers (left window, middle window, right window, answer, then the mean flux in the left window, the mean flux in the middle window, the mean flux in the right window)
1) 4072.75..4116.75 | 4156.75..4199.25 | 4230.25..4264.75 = -2.97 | 12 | 13.1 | 12.5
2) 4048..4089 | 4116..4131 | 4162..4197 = -1.21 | 12.9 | 14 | 13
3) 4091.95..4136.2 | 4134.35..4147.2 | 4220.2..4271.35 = -0.68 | 12.5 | 13.2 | 12.5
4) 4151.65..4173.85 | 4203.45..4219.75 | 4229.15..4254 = -1.03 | 13.4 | 13.6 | 12.4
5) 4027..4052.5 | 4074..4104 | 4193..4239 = 2.60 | 13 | 11.9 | 12.9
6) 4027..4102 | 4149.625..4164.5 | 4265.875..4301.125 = -2.44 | 12.7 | 14.3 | 11.7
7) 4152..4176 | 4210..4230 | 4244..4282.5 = -1.02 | 13.2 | 13.3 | 12.3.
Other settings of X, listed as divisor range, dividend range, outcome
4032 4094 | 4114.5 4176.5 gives 1.07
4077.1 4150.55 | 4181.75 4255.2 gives 1.08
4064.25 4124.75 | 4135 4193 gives 1.10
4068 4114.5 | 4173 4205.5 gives 1.14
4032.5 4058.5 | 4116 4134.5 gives 1.08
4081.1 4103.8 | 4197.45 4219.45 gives 1.20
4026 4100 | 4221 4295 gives 1.05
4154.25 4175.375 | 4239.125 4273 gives 1.02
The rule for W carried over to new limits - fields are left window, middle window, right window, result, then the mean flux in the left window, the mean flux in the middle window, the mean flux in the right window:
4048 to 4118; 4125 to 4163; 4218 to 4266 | -3.54 angstrom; 12.4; 13.6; 12.5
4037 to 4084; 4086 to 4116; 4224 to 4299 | 3.18 angstrom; 13.2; 11.6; 12.1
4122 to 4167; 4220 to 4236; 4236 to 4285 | 1.04 angstrom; 13.7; 12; 12.5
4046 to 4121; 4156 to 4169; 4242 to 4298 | -1.27 angstrom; 12.4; 13.5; 12.1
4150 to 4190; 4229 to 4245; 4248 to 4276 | 0.91 angstrom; 13.3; 12.1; 12.7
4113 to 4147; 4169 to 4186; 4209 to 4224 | 1.04 angstrom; 13.6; 12.8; 13.6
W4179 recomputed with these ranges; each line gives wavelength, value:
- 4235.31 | 12.28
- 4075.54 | 12.34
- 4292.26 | 11.5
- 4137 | 12.82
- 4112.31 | 11.23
